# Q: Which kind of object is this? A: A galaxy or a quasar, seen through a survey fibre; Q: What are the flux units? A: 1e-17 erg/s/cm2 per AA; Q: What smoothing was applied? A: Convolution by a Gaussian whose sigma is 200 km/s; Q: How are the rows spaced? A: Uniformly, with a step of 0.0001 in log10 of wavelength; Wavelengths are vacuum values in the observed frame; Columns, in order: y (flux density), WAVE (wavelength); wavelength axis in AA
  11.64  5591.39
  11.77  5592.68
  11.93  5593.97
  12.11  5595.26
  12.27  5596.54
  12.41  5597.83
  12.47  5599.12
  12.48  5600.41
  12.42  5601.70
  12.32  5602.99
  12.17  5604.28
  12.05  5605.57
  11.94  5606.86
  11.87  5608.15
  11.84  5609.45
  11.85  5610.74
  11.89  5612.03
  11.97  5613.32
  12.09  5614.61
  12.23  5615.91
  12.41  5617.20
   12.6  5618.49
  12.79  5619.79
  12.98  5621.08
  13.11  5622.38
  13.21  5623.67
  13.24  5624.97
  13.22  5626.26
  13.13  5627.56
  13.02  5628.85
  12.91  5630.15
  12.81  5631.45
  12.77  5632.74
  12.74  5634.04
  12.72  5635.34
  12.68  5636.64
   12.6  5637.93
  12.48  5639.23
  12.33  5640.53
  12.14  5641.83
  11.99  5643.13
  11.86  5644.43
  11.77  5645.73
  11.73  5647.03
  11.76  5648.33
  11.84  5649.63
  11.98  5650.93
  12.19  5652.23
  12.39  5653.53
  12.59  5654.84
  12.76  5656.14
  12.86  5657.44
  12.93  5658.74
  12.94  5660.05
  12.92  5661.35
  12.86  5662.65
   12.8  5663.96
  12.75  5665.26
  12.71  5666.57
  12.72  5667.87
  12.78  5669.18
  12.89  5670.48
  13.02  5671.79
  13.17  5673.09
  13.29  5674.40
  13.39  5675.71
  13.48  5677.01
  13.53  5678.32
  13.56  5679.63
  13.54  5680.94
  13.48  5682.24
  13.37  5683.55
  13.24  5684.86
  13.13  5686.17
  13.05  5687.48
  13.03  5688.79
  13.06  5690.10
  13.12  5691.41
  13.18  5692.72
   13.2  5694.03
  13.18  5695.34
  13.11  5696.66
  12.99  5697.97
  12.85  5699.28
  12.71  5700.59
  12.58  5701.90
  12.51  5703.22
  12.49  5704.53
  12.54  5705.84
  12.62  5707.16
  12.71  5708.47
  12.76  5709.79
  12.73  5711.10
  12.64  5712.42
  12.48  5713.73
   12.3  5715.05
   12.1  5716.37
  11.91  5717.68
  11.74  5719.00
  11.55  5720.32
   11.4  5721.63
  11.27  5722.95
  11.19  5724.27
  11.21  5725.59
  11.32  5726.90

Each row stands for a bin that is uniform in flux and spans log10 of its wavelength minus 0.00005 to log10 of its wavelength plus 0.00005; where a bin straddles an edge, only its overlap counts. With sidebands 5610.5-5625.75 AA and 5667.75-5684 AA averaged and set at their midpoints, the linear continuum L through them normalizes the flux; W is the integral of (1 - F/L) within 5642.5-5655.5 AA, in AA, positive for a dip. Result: 0.9 AA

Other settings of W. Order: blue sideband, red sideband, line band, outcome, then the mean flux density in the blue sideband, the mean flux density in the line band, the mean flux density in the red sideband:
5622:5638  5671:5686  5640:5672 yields 1.7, 12.9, 12.5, 13.4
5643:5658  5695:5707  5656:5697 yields -2.1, 12.1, 13.1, 12.8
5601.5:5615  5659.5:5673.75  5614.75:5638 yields -1.0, 12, 12.8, 12.9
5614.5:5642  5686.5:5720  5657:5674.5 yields -0.2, 12.8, 12.9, 12.7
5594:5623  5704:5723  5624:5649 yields -0.5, 12.3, 12.5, 12.2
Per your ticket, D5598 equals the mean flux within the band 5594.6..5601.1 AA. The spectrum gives 12.4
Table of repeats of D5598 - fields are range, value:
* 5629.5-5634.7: 12.8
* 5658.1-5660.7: 12.9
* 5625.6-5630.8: 13.1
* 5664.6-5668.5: 12.7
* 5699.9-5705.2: 12.6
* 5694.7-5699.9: 13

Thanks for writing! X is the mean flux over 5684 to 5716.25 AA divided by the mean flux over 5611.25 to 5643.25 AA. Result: 1.0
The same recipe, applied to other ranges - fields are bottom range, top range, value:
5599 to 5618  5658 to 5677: 1.07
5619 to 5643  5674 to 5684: 1.05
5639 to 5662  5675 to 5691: 1.08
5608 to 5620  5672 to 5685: 1.10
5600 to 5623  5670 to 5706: 1.07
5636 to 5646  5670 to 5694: 1.08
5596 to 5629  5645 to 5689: 1.03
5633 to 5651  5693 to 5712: 1.05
